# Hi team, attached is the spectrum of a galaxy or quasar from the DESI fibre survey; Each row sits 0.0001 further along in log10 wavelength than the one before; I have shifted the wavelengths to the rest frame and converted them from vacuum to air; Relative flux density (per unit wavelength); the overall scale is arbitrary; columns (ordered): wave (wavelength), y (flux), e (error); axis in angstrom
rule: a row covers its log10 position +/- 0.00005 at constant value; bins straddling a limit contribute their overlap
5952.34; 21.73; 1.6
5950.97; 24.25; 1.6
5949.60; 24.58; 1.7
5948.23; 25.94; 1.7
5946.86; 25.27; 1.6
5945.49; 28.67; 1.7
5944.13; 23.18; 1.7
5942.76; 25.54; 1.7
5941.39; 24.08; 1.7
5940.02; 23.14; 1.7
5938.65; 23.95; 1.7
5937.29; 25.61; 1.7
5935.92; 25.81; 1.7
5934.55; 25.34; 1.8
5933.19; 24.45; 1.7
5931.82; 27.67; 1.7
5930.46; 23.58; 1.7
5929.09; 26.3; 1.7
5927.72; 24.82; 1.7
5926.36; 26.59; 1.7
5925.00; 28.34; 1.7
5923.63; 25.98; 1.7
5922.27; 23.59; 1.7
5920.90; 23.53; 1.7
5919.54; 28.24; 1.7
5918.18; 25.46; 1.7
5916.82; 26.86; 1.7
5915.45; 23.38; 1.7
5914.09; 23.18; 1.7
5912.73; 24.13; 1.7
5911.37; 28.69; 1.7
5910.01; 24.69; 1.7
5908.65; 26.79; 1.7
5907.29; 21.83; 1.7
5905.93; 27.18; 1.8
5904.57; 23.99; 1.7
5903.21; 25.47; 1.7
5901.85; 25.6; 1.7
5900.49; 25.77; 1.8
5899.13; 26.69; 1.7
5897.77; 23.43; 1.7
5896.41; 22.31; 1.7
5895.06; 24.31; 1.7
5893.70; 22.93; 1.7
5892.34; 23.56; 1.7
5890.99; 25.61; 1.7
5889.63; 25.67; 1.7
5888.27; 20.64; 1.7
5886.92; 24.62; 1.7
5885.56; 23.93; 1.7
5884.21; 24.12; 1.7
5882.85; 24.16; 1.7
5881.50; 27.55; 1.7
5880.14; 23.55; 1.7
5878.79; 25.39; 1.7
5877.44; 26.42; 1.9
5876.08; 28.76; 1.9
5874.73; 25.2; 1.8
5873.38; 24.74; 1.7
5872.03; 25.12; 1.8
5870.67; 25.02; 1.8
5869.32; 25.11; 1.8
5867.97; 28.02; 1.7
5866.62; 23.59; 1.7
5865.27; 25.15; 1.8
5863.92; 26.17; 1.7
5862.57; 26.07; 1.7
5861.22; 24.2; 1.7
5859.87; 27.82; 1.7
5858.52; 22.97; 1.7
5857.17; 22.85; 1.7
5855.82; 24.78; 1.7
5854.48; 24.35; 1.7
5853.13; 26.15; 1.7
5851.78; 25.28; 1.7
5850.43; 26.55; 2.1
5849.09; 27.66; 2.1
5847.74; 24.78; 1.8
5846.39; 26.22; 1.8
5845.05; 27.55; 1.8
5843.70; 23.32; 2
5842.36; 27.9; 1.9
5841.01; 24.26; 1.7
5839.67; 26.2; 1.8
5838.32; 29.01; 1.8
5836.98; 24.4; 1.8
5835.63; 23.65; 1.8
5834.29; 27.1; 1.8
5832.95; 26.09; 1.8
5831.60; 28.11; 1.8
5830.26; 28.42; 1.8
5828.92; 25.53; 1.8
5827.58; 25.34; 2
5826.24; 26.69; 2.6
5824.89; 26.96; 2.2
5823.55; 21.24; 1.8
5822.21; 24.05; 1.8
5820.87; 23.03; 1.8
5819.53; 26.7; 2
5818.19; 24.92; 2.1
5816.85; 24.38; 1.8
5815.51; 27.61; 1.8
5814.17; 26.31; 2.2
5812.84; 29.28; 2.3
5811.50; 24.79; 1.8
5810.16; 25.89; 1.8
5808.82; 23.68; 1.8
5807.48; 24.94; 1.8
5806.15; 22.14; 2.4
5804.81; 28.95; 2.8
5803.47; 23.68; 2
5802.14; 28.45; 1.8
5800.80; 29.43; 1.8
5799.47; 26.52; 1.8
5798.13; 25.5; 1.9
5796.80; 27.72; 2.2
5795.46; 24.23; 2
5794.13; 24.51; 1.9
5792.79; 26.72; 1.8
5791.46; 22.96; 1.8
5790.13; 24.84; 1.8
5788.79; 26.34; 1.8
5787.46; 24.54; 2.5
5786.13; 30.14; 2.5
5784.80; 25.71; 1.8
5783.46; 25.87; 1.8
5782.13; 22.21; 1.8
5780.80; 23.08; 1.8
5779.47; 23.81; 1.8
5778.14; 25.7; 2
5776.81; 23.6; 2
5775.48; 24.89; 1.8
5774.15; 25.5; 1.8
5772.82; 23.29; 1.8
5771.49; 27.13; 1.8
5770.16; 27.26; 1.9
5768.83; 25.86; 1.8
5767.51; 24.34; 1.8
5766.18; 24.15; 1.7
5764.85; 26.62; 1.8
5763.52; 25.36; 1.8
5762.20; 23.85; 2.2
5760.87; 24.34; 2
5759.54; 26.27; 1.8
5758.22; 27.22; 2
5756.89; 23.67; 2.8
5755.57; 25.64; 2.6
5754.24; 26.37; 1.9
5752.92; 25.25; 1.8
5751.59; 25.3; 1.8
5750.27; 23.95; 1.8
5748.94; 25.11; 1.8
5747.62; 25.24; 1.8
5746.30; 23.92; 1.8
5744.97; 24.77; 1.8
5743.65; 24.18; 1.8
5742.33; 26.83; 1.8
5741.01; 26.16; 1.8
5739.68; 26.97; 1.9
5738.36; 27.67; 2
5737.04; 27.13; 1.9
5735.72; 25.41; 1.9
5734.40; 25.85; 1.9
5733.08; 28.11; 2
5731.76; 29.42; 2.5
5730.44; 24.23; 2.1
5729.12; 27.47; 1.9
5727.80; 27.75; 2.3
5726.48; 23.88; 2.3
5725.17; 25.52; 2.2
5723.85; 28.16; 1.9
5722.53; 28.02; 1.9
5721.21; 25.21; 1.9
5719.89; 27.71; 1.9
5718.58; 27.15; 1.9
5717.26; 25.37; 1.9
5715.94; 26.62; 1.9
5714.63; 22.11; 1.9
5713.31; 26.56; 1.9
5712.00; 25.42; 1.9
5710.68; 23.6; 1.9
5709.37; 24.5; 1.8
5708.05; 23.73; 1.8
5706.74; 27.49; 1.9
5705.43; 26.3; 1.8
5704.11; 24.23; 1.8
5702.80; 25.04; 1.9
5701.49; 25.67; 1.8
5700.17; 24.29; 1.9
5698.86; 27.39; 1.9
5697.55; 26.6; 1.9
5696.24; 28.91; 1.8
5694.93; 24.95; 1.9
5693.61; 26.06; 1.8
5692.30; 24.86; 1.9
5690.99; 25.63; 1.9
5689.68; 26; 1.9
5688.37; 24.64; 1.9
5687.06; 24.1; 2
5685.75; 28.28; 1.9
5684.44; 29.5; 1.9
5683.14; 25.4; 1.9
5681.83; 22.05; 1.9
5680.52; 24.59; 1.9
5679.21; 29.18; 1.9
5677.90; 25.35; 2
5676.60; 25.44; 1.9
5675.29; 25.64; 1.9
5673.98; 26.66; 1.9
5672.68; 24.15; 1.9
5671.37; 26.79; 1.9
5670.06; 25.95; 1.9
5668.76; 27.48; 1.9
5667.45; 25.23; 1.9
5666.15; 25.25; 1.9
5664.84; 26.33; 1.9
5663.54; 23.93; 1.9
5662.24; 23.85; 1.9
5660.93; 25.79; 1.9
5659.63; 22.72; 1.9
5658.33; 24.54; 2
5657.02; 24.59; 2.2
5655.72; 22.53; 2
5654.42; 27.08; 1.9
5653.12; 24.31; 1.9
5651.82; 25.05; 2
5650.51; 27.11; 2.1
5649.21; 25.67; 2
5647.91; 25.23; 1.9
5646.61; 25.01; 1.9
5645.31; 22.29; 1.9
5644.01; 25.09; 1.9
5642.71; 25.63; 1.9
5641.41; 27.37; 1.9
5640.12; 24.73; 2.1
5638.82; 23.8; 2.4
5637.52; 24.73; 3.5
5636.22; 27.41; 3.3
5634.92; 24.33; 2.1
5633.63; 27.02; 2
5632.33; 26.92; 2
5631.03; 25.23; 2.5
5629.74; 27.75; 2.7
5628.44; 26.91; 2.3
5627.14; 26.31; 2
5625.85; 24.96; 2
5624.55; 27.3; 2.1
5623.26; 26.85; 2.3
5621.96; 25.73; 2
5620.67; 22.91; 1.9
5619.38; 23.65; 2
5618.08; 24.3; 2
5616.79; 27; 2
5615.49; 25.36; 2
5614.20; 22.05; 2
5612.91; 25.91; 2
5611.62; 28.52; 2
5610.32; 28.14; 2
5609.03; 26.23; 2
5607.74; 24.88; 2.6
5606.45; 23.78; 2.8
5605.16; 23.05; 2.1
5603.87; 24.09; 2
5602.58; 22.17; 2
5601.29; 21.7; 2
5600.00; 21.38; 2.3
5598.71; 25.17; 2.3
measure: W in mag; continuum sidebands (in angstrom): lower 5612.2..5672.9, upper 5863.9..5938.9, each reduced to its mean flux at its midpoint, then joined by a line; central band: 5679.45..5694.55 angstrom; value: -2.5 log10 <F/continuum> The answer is -0.014 mag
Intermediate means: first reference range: 25.3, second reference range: 25.2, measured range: 25.6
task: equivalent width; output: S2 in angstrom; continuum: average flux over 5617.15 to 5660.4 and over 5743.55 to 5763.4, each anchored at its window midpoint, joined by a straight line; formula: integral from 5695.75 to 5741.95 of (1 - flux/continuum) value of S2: -1.9 angstrom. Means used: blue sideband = 25.3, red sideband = 25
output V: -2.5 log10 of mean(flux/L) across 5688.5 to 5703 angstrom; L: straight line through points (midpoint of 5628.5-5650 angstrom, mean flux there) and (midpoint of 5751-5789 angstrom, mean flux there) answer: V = -0.02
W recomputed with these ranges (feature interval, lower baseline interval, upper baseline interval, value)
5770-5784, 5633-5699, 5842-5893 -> 0.03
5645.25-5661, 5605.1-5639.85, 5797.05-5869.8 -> 0.04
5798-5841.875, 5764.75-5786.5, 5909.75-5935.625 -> -0.03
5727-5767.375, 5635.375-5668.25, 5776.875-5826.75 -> -0.02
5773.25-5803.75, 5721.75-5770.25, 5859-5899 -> 0.00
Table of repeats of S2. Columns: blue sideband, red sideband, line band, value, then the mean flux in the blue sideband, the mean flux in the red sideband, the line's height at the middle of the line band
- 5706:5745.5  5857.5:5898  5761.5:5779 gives 0.4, 26.1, 24.9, 25.7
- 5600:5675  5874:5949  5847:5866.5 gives -0.1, 25.2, 25.1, 25.1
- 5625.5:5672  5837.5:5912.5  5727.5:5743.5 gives -0.9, 25.4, 25.3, 25.4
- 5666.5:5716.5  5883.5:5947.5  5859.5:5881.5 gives -0.5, 25.7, 25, 25.1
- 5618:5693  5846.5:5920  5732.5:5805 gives -0.8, 25.5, 25.1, 25.3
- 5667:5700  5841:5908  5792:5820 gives -0.6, 26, 25.1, 25.4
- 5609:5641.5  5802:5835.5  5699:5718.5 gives 0.4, 25.8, 25.7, 25.8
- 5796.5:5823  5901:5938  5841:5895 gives 0.9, 25.9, 25.5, 25.6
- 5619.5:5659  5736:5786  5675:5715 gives -0.4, 25.5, 25.3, 25.4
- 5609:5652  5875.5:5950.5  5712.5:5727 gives -0.3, 25.7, 25.1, 25.5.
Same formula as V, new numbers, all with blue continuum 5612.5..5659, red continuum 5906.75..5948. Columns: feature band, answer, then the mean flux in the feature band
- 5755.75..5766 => 0.00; 25.3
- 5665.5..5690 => -0.02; 25.9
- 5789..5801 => -0.02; 25.7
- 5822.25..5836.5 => -0.02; 25.8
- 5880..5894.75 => 0.05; 24.2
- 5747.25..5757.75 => 0.01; 25.1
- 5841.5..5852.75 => -0.03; 26.1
